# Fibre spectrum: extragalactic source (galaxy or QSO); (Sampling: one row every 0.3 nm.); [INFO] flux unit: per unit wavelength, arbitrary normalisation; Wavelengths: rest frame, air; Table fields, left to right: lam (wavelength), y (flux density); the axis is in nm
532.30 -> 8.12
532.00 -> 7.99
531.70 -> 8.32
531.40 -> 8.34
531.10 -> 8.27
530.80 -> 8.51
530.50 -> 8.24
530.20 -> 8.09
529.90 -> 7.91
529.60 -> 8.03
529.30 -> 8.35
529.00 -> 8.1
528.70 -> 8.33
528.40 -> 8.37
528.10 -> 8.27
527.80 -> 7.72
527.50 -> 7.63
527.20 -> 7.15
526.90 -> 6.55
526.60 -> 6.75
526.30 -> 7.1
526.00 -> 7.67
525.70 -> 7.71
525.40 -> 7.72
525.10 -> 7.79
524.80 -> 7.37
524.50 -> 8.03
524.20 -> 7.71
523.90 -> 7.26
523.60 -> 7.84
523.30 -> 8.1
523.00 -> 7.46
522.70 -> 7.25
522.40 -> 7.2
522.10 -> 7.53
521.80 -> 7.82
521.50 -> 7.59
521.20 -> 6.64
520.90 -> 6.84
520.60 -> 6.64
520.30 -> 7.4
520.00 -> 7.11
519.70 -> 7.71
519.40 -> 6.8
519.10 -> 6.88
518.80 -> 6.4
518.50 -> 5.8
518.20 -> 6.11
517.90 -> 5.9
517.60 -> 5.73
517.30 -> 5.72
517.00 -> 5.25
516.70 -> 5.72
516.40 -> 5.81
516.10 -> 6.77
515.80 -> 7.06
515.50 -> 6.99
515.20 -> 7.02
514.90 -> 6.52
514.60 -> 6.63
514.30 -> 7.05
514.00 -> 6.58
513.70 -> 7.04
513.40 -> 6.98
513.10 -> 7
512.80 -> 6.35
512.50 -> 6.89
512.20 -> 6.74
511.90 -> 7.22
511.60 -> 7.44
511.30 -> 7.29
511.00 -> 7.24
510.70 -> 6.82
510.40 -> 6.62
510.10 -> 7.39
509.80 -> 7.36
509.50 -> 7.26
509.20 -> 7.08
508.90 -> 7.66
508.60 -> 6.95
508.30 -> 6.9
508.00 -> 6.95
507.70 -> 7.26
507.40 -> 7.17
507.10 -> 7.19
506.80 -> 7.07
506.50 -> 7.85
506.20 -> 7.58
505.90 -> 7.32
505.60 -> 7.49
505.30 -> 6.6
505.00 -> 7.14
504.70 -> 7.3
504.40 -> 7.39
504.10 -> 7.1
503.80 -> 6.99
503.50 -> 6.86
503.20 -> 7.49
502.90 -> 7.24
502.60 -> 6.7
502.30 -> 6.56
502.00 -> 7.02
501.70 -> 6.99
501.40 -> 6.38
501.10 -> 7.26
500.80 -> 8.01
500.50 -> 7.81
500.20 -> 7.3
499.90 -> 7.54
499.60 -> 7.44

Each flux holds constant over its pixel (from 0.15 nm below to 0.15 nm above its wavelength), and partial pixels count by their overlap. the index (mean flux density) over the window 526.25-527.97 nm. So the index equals 7.17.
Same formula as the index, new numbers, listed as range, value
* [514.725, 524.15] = 6.81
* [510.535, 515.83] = 6.93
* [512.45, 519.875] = 6.51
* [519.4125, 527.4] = 7.37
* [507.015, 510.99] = 7.13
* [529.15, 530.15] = 8.1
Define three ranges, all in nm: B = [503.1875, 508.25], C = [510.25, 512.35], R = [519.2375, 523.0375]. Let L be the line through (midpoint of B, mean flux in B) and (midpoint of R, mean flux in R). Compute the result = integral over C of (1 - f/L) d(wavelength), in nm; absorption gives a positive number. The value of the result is 0.05 nm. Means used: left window 7.21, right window 7.22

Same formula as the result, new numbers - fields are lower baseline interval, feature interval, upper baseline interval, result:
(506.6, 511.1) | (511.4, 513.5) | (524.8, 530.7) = 0.09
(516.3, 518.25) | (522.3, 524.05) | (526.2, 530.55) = -0.18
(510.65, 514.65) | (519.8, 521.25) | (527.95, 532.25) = 0.11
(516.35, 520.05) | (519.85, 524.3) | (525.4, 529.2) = -0.35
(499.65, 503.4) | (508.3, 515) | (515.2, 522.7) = -0.12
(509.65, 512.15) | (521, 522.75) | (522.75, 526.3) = 0.05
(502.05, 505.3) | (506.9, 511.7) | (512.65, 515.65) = -0.16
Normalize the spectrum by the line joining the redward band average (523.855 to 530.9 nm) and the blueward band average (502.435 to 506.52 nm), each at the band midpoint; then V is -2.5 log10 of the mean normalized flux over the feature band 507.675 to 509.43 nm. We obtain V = 0.03 mag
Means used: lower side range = 7.2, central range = 7.13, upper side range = 7.77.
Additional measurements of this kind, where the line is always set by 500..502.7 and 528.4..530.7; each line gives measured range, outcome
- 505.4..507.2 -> -0.01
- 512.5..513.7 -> 0.11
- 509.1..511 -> 0.05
